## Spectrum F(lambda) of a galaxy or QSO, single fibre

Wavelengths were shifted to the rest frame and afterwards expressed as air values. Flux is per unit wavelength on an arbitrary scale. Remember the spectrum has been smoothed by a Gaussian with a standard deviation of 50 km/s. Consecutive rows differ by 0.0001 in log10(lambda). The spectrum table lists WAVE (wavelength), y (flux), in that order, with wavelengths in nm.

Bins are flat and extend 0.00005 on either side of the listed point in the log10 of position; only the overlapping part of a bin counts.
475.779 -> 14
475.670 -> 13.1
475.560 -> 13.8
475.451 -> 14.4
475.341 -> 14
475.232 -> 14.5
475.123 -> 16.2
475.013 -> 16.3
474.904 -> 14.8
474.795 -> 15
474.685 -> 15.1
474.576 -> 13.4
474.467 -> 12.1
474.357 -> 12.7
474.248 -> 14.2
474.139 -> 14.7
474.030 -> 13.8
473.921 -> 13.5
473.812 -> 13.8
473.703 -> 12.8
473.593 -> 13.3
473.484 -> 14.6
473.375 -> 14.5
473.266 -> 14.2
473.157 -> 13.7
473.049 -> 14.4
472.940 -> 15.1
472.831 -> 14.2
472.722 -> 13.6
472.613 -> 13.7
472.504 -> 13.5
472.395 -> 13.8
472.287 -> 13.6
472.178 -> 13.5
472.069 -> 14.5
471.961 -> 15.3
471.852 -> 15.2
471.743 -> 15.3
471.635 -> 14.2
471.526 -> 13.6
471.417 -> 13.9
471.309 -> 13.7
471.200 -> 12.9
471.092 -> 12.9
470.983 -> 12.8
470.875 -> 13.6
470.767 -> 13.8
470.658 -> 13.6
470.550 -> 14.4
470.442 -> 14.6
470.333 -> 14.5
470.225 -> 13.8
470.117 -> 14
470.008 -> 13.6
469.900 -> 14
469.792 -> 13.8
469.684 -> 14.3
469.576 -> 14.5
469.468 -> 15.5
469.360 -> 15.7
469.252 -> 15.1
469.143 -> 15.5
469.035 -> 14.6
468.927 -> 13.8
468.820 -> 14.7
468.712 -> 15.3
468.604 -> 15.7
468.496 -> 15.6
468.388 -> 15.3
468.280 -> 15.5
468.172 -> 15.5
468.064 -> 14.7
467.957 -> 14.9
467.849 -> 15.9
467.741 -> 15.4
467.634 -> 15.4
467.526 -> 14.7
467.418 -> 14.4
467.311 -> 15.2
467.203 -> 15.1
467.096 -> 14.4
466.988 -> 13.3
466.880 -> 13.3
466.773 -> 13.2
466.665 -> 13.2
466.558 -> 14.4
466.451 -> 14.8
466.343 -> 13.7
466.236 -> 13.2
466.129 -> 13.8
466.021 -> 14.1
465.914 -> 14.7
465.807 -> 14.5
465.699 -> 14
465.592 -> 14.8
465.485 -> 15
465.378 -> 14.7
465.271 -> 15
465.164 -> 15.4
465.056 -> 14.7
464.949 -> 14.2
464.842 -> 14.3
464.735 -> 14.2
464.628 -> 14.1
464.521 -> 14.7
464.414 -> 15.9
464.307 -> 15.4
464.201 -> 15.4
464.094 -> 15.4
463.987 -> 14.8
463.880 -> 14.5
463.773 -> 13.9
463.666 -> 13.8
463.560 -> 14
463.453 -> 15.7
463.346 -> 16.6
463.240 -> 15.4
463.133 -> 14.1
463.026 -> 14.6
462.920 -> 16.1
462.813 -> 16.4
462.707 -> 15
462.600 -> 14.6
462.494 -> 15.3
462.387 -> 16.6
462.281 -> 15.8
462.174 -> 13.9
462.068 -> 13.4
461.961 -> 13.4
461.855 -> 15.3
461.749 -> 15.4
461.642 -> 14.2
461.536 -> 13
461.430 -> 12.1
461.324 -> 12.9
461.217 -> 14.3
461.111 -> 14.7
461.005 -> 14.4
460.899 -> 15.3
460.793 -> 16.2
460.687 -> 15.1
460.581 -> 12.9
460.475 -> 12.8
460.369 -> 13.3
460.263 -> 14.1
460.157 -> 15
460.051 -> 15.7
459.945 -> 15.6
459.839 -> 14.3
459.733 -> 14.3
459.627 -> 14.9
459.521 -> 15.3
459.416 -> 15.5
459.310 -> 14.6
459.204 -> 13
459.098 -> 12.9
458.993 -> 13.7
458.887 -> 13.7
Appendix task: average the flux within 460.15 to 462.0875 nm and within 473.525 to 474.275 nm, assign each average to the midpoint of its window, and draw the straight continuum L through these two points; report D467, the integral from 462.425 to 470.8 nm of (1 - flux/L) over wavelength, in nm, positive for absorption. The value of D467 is -0.45 nm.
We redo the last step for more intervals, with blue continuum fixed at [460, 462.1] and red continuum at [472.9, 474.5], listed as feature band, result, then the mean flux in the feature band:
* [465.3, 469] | -0.15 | 14.6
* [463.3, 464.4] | -0.07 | 15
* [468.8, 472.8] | -0.06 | 14.1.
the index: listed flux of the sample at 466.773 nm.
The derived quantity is 13.2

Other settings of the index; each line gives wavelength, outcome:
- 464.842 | 14.3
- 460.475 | 12.8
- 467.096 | 14.4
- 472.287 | 13.6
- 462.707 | 15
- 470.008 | 13.6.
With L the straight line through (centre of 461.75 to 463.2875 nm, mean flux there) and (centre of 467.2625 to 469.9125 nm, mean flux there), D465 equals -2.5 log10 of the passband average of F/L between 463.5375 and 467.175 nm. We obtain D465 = 0.05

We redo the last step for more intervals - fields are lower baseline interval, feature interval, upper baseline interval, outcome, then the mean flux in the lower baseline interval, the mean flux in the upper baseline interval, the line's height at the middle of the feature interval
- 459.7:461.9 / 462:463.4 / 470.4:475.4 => -0.07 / 14.3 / 14.1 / 14.3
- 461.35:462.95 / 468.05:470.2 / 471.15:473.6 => -0.04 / 14.7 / 14.1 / 14.3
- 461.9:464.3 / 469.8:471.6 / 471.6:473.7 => 0.05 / 15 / 14.2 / 14.3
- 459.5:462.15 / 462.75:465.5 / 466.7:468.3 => -0.03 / 14.3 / 14.7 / 14.5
